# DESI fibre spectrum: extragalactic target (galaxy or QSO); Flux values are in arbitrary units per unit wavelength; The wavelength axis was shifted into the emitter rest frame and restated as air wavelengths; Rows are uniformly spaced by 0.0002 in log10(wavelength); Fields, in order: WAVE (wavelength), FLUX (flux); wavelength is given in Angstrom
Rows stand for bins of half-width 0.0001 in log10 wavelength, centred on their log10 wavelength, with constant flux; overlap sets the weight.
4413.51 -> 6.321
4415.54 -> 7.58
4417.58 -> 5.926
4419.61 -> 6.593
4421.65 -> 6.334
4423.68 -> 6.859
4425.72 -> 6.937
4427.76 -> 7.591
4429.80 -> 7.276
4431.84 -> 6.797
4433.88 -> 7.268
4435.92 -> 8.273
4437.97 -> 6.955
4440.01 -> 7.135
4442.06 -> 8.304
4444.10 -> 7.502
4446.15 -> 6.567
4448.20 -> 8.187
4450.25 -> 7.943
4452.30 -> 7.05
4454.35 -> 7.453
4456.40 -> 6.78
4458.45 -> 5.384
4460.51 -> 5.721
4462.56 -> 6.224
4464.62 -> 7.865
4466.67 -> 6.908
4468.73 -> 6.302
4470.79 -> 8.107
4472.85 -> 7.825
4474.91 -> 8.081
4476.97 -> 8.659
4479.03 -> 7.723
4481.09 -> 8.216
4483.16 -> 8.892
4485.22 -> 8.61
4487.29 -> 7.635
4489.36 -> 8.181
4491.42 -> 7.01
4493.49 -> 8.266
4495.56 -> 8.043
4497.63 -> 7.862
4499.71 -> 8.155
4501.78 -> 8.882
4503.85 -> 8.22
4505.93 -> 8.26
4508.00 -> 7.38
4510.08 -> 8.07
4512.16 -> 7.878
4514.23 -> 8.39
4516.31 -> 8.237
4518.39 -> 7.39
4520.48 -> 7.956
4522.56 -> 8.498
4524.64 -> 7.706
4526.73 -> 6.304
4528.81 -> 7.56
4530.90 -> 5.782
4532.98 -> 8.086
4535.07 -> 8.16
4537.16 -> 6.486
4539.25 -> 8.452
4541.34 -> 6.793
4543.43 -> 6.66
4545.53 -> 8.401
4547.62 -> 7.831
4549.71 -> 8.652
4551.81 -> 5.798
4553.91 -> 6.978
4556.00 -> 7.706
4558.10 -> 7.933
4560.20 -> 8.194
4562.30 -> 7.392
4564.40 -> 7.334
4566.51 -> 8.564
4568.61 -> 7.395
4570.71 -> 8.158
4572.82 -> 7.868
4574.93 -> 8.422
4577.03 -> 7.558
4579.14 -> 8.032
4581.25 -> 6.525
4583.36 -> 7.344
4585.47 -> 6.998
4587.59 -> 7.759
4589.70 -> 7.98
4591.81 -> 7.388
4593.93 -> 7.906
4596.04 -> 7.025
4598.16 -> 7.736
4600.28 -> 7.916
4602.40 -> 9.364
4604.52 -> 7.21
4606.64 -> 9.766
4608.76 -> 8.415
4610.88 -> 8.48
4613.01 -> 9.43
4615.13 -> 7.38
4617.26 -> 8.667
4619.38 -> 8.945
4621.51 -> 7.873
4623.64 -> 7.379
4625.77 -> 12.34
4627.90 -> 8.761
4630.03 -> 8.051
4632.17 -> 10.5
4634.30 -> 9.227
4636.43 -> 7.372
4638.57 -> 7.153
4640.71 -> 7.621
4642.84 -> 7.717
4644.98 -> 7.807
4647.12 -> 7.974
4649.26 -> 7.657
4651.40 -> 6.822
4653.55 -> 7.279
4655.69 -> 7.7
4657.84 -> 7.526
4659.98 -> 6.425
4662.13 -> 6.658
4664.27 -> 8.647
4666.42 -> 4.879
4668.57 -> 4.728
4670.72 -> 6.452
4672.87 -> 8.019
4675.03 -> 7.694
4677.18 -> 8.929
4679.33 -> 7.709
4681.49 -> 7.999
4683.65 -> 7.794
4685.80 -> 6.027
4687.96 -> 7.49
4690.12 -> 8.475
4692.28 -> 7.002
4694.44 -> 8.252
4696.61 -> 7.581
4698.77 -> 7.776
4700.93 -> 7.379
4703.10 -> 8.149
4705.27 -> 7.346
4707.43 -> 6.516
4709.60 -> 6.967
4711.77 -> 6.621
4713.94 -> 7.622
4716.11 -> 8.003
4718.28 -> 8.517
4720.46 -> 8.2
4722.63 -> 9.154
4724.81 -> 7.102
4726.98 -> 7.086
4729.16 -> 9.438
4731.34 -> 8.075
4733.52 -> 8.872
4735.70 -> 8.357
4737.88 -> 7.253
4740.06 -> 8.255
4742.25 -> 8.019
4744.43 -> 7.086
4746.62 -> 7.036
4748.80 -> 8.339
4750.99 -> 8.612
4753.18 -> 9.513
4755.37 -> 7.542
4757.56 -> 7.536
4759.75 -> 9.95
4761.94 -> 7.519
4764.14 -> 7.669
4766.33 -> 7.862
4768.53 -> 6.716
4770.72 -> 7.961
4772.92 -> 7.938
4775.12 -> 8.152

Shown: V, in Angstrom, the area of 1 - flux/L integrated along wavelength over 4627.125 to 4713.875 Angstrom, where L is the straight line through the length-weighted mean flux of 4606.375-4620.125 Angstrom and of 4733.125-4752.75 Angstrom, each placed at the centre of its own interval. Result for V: 8.9 Angstrom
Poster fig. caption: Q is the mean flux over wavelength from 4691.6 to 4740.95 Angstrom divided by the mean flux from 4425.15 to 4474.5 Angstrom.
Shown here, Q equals 1.1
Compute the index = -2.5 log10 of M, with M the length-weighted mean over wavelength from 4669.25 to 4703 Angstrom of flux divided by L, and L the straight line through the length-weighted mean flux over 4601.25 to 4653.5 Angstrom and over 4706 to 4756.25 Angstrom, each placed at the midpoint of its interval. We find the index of 0.07 mag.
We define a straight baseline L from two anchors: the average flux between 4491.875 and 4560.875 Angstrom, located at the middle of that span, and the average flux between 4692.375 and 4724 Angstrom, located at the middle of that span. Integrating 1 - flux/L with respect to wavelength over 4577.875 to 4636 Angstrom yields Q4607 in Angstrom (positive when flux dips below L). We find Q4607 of -4.5 Angstrom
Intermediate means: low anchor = 7.72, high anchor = 7.69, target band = 8.3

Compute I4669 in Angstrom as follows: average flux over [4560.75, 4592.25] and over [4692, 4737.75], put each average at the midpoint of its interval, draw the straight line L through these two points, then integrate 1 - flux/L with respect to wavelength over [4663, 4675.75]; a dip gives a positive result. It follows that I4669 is 1.7 Angstrom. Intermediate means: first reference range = 7.66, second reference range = 7.81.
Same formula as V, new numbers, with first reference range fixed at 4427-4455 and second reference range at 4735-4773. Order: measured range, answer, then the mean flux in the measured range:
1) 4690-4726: 1.0 Angstrom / 7.66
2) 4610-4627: -2.4 Angstrom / 8.81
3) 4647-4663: 1.2 Angstrom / 7.22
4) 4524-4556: 1.2 Angstrom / 7.32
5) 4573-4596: 0.3 Angstrom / 7.58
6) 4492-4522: -2.0 Angstrom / 8.06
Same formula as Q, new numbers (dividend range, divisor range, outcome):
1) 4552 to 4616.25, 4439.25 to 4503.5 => 1.03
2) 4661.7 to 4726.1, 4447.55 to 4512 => 0.97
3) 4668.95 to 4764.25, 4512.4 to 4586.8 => 1.03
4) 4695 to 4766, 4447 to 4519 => 1.03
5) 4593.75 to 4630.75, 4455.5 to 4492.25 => 1.14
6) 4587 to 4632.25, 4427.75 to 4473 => 1.18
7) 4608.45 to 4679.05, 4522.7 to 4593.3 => 1.05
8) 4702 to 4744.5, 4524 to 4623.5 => 1.01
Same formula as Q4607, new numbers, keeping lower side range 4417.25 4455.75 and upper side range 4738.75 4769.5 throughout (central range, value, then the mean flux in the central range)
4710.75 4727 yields 0.11 Angstrom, 7.84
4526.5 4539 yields 0.43 Angstrom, 7.2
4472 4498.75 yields -2.68 Angstrom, 8.08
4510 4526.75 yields -1.09 Angstrom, 7.9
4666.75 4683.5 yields 1.10 Angstrom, 7.27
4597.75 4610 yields -1.31 Angstrom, 8.44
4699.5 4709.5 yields 0.68 Angstrom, 7.33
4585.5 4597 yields 0.04 Angstrom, 7.56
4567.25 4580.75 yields -0.56 Angstrom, 7.87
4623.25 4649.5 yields -2.67 Angstrom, 8.48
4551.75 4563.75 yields 0.08 Angstrom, 7.46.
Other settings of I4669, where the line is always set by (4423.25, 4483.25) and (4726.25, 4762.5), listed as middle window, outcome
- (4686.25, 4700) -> 0.6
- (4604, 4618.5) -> -1.4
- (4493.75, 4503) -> -1.0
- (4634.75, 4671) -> 3.5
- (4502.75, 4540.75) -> -0.9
